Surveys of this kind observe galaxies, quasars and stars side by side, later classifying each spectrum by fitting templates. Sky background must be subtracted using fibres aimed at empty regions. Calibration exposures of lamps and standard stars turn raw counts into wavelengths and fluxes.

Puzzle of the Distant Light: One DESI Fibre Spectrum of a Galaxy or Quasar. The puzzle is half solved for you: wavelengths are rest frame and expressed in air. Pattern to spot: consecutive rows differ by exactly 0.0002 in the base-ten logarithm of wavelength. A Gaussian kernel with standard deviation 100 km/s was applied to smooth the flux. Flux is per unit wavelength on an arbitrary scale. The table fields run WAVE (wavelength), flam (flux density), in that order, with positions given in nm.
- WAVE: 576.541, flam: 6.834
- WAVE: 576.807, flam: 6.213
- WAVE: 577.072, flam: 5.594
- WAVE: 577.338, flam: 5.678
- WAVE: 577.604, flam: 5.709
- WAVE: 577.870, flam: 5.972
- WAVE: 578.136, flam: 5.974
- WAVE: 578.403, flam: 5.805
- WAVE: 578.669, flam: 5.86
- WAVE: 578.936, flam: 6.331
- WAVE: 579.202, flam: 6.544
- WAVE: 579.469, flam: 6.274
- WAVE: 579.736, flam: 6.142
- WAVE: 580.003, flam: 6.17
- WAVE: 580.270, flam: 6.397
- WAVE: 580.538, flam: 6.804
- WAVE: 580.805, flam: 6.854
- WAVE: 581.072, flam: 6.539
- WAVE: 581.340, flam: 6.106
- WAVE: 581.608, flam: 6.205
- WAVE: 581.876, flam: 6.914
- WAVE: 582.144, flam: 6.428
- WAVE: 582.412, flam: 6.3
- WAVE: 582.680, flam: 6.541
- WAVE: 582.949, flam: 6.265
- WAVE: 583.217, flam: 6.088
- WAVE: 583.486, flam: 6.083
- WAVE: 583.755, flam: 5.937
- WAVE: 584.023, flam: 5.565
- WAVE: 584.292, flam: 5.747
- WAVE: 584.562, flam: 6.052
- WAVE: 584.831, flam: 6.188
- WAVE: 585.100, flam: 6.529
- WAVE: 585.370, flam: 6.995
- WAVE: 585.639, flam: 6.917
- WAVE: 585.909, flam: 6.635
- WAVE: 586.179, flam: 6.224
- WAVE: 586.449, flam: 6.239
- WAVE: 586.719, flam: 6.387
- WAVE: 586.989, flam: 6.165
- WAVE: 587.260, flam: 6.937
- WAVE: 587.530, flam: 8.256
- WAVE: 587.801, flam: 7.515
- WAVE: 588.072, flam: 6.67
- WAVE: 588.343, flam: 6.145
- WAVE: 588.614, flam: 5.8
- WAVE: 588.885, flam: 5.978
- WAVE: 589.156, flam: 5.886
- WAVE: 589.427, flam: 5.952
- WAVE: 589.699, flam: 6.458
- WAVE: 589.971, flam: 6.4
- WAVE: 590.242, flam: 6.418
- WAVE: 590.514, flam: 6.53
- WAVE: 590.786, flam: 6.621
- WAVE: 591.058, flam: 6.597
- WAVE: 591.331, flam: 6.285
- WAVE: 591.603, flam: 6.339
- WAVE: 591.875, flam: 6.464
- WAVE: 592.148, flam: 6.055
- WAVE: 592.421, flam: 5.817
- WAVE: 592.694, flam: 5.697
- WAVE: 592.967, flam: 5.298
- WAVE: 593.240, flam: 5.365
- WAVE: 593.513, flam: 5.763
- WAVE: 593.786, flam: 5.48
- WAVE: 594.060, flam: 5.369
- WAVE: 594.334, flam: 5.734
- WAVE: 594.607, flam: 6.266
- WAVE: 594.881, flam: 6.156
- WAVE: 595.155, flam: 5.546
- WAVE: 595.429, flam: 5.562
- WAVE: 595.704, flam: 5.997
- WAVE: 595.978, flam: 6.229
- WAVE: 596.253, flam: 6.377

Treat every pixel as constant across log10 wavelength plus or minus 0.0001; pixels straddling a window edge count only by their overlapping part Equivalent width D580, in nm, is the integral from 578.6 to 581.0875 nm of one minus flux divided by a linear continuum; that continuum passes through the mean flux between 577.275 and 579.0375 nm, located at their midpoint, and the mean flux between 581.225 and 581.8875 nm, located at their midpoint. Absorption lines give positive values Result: -0.12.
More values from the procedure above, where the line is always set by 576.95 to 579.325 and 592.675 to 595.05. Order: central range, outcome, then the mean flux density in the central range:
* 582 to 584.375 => -0.11 nm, 6.12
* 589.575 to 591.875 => -0.29 nm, 6.46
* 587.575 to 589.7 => -0.22 nm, 6.37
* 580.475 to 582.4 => -0.21 nm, 6.53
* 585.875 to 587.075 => -0.11 nm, 6.31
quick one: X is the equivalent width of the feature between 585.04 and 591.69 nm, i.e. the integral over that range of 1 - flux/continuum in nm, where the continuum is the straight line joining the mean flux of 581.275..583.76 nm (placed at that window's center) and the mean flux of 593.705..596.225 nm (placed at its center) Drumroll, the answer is -0.46 nm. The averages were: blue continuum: 6.31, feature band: 6.52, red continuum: 5.85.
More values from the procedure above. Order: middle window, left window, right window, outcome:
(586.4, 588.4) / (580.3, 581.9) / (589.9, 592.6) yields -0.132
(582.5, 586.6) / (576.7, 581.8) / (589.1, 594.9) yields -0.099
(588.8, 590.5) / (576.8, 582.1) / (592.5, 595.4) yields -0.113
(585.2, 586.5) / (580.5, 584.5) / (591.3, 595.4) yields -0.103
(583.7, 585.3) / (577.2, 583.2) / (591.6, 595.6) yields 0.015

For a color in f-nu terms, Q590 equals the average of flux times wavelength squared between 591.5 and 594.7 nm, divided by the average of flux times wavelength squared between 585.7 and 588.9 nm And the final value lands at 0.89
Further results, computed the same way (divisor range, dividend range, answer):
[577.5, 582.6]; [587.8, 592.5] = 1.04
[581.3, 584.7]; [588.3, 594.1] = 1.01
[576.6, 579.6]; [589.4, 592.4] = 1.11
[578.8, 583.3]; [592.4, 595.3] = 0.93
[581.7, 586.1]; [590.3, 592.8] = 1.02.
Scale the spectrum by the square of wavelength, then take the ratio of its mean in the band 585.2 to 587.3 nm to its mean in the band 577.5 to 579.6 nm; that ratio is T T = 1.11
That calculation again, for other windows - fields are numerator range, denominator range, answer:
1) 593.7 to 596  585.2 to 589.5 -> 0.91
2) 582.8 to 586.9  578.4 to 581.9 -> 1.00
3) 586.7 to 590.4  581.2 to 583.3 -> 1.04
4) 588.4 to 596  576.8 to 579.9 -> 1.05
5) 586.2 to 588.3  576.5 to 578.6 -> 1.19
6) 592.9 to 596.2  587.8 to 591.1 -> 0.93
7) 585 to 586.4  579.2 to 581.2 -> 1.05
